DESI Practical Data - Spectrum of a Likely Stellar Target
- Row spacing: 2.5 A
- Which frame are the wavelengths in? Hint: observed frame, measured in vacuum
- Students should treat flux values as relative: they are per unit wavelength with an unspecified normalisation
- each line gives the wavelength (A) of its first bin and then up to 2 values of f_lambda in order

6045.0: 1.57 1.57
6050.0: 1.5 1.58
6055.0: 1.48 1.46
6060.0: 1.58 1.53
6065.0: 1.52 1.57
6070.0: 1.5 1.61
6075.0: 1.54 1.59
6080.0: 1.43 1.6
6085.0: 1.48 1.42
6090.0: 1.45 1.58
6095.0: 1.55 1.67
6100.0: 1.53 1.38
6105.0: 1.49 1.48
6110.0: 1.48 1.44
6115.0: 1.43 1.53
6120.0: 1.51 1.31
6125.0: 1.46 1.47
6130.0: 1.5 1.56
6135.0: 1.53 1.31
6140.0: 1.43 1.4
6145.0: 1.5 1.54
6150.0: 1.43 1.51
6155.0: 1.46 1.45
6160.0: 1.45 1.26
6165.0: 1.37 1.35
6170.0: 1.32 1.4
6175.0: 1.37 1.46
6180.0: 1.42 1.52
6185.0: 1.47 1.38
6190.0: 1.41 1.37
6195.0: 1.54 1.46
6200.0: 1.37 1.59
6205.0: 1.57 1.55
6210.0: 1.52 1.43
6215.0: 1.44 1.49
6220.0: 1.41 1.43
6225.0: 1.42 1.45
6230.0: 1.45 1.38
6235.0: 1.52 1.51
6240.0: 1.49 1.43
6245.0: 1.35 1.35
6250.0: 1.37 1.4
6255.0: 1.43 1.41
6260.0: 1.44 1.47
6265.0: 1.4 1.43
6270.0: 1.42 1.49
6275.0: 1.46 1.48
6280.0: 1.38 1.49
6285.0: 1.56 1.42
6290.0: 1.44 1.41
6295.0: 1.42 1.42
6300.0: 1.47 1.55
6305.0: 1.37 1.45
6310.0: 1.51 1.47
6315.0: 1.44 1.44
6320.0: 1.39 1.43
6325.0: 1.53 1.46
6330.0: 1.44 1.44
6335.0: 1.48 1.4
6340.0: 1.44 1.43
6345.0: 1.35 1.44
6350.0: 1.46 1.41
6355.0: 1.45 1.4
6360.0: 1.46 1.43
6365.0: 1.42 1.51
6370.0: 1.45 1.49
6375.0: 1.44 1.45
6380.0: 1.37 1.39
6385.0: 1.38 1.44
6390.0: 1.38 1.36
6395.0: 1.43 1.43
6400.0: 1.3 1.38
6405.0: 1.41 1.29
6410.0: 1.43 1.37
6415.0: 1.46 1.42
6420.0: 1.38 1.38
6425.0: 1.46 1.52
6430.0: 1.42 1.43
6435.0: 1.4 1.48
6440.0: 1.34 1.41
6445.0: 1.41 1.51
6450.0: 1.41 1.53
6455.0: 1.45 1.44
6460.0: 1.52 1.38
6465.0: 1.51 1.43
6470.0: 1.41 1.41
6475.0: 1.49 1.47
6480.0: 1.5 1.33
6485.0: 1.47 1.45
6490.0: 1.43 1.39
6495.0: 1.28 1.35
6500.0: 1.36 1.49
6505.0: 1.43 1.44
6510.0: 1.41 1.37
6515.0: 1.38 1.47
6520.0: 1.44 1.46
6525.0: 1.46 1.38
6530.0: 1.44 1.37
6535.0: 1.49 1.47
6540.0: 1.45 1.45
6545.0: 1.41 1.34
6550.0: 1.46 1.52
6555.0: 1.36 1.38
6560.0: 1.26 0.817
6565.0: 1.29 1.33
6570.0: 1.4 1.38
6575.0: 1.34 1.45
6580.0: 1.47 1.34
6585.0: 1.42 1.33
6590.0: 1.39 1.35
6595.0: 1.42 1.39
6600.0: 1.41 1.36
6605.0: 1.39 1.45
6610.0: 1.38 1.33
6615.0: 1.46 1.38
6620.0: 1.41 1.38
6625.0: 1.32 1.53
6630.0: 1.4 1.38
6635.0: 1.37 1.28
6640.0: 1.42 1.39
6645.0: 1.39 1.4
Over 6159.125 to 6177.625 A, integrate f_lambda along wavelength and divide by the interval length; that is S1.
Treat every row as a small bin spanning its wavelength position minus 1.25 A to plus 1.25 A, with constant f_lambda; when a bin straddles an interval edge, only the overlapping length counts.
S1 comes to 1.37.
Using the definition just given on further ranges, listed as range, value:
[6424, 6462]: 1.45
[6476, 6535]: 1.42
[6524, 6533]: 1.41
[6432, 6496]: 1.43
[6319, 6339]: 1.45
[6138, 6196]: 1.42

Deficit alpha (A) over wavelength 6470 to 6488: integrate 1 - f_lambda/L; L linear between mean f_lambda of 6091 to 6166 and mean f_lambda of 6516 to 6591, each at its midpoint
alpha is -0.6 A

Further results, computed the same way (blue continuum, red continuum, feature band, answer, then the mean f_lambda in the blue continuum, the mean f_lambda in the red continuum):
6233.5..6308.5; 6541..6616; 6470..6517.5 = -0.9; 1.44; 1.37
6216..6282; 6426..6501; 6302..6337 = -0.5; 1.43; 1.43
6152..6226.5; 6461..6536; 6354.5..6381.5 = -0.2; 1.44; 1.42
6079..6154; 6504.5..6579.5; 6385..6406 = 0.4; 1.48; 1.39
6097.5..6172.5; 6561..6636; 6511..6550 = -1.3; 1.45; 1.37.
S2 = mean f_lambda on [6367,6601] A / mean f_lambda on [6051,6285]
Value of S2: 0.96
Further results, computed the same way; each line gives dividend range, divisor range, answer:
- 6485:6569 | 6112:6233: 0.96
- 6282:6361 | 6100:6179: 1.00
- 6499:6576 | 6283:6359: 0.96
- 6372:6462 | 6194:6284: 0.98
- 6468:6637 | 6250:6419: 0.98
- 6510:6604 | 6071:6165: 0.94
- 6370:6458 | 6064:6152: 0.95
